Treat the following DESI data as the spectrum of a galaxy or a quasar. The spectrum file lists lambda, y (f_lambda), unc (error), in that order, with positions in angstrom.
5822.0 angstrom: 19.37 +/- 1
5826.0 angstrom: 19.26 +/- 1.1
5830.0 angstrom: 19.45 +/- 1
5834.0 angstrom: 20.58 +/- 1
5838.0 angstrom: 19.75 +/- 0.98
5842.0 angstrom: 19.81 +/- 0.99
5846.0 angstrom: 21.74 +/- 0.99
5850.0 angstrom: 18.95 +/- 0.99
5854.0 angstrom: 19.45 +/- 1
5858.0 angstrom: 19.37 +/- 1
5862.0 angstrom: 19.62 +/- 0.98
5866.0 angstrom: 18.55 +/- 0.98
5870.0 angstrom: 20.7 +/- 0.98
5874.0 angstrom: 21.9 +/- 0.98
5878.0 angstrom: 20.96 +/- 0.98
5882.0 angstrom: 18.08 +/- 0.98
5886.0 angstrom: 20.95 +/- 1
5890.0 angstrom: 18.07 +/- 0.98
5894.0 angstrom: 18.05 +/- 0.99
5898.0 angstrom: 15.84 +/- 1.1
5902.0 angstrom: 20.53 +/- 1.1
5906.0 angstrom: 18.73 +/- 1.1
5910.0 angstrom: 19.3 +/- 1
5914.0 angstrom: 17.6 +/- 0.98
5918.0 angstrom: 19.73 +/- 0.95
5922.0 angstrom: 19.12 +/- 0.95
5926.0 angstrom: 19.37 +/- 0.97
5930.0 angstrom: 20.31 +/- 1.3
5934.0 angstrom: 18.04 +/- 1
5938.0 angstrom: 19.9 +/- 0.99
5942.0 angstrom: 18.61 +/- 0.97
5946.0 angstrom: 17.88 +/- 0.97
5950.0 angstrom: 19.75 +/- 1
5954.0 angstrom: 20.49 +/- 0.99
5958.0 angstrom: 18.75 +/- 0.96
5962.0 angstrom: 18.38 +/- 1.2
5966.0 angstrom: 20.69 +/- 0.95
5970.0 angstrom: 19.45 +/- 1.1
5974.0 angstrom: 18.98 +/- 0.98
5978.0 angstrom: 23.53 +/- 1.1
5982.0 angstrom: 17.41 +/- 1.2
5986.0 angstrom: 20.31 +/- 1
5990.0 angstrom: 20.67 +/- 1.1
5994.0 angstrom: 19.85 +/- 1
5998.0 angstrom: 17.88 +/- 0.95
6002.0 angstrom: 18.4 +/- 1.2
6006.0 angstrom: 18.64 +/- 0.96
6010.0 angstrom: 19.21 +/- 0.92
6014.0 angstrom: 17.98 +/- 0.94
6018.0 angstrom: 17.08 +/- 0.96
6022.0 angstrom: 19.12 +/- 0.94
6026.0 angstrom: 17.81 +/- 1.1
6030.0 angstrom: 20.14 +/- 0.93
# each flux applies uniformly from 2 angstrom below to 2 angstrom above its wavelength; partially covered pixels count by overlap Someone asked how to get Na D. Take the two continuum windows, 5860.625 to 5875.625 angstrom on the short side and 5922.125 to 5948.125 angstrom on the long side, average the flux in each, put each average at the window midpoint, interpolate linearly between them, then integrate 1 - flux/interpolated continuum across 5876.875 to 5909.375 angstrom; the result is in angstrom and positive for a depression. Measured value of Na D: 1.5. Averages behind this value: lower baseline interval 20.2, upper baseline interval 19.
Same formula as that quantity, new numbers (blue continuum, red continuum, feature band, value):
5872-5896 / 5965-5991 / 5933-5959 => 1.1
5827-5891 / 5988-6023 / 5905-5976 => 0.3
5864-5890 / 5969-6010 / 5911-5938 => 1.0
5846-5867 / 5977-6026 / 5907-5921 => 0.3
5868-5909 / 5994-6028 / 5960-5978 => -1.1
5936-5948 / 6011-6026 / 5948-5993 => -3.2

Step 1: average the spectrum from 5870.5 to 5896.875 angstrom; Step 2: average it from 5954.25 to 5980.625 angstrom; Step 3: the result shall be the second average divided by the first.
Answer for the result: 1.02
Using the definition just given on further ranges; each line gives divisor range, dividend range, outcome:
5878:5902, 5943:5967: 1.03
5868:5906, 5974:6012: 1.01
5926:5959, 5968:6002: 1.02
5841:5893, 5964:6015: 0.98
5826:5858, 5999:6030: 0.93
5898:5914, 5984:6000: 1.05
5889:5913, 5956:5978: 1.07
